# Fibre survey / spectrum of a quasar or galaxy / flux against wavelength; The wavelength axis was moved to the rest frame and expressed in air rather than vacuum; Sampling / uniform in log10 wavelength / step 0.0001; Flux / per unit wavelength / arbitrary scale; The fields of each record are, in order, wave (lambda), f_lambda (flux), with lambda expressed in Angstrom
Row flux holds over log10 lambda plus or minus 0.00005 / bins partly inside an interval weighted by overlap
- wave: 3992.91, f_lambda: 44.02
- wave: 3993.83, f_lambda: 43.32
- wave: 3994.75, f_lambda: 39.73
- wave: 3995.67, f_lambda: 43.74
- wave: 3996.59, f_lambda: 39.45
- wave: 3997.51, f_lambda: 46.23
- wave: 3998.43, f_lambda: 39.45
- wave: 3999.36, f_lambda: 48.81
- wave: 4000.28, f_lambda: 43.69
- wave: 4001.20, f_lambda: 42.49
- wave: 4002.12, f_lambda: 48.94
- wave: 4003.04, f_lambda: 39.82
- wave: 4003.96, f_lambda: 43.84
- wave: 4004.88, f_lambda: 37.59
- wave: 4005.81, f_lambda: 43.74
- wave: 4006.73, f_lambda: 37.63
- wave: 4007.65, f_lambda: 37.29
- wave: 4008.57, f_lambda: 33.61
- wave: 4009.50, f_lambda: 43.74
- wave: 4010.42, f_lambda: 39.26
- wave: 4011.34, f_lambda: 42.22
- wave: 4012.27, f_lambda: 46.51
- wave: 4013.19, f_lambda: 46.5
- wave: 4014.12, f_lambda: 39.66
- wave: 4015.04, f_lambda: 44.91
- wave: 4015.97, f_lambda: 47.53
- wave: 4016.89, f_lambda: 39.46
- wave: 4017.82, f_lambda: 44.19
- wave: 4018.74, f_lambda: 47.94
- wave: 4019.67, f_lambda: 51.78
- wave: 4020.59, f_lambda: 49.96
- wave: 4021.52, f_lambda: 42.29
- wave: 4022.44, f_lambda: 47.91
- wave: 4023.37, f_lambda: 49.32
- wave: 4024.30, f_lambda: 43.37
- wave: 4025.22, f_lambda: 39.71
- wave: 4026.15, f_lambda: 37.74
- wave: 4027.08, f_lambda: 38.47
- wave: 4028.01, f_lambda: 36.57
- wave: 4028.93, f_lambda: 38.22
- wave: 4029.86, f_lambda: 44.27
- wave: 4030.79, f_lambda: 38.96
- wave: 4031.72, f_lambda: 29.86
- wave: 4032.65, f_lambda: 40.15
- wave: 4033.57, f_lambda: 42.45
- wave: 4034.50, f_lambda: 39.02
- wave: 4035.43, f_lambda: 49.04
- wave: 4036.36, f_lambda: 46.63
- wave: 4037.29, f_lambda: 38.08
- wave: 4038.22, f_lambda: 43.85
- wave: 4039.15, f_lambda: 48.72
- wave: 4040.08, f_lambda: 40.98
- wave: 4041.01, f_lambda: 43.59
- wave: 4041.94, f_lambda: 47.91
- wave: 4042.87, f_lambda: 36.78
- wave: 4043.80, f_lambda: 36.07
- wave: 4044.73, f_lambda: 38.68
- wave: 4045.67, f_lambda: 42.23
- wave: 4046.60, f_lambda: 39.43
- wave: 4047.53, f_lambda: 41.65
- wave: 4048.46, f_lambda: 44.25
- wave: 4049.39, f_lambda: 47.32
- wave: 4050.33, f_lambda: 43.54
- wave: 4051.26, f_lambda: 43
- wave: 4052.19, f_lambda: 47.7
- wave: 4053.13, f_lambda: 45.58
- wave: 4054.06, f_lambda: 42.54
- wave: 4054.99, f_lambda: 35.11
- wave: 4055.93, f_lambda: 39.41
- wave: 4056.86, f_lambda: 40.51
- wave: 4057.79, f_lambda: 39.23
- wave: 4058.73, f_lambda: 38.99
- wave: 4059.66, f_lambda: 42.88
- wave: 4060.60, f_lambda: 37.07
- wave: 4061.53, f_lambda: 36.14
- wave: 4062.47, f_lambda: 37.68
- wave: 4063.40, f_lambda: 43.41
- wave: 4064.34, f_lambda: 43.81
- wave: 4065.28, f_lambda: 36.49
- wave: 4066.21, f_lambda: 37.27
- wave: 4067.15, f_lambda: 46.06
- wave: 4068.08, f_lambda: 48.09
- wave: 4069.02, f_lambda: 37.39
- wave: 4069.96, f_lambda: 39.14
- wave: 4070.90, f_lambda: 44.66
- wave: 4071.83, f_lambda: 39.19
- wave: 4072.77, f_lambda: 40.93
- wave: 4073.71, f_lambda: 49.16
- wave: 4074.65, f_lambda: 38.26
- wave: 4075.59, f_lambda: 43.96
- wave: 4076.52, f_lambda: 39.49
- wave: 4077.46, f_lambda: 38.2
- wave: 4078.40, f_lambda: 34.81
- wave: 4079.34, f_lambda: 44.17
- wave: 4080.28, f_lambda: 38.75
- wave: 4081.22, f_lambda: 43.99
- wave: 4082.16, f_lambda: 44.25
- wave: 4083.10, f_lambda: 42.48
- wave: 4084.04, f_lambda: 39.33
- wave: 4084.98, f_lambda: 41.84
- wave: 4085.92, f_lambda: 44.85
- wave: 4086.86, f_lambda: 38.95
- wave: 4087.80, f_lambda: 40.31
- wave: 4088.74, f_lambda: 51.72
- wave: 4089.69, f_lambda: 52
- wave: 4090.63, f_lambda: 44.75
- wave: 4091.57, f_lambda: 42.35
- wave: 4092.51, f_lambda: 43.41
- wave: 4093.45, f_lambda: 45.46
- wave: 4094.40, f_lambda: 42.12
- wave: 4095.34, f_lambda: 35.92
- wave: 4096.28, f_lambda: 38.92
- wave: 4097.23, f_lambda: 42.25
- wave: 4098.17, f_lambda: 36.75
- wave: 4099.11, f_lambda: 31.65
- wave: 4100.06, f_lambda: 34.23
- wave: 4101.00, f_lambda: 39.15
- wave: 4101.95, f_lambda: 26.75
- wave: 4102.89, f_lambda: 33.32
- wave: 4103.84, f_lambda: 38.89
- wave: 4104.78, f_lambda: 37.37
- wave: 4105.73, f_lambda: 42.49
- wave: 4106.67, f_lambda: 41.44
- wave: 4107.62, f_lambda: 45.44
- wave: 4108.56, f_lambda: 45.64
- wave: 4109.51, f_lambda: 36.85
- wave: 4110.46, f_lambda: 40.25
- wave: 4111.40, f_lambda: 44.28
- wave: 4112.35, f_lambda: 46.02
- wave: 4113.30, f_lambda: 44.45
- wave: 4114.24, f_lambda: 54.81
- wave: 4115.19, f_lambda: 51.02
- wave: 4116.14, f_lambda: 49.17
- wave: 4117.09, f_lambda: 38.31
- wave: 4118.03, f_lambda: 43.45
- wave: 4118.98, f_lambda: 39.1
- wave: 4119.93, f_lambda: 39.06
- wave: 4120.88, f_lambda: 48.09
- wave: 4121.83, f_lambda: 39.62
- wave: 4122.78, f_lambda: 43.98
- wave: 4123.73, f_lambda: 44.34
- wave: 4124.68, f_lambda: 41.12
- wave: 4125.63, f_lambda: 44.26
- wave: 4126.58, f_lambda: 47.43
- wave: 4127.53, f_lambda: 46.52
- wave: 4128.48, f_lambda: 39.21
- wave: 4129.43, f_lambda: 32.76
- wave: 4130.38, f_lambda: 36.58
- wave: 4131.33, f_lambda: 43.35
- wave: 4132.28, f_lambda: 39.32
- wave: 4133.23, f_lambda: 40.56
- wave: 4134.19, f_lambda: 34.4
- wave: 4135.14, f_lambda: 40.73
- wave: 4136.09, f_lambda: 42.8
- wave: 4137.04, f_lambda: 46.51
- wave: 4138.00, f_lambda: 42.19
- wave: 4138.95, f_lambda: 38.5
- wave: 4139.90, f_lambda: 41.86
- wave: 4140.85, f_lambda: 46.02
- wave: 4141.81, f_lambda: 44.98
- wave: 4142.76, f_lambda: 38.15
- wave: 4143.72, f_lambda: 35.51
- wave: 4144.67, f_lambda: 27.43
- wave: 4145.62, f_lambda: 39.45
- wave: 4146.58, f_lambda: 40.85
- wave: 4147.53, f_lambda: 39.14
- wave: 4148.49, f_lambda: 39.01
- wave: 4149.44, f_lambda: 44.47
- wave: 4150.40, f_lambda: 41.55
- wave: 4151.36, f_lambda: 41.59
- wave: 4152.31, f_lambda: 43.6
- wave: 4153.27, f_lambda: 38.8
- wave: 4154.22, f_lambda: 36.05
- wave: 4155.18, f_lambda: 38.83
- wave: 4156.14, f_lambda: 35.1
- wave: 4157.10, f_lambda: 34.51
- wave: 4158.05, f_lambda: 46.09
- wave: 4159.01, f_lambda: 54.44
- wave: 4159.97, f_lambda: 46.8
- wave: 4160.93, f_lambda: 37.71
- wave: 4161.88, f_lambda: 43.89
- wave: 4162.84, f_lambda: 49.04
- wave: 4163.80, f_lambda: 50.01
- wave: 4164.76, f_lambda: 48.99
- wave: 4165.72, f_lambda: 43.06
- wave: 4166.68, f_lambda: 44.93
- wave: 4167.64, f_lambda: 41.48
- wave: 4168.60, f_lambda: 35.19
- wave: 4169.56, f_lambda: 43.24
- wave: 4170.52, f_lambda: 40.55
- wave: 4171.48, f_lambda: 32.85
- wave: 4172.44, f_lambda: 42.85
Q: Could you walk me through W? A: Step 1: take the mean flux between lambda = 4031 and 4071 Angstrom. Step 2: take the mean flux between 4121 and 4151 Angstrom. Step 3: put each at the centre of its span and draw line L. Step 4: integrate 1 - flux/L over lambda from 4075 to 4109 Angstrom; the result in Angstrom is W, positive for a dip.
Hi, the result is 0.3 Angstrom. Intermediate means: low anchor 41.4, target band 40.8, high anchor 40.8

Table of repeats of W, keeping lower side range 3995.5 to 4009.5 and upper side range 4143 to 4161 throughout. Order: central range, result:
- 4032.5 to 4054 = -0.85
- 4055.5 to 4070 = 0.29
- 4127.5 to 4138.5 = 0.03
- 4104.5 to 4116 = -1.11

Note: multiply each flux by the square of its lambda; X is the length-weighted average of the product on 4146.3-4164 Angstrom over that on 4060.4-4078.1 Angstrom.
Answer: 1.1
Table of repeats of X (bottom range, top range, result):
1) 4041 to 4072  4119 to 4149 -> 1.03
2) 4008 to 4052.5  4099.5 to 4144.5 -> 1.02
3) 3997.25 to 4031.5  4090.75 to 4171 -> 1.03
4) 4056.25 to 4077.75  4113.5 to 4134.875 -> 1.07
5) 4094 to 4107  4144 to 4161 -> 1.11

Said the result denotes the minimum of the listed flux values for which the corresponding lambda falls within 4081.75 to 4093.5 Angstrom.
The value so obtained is 38.95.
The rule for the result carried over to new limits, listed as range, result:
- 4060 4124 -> 26.75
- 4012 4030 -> 36.57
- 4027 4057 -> 29.86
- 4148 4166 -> 34.51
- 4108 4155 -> 27.43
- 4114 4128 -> 38.31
